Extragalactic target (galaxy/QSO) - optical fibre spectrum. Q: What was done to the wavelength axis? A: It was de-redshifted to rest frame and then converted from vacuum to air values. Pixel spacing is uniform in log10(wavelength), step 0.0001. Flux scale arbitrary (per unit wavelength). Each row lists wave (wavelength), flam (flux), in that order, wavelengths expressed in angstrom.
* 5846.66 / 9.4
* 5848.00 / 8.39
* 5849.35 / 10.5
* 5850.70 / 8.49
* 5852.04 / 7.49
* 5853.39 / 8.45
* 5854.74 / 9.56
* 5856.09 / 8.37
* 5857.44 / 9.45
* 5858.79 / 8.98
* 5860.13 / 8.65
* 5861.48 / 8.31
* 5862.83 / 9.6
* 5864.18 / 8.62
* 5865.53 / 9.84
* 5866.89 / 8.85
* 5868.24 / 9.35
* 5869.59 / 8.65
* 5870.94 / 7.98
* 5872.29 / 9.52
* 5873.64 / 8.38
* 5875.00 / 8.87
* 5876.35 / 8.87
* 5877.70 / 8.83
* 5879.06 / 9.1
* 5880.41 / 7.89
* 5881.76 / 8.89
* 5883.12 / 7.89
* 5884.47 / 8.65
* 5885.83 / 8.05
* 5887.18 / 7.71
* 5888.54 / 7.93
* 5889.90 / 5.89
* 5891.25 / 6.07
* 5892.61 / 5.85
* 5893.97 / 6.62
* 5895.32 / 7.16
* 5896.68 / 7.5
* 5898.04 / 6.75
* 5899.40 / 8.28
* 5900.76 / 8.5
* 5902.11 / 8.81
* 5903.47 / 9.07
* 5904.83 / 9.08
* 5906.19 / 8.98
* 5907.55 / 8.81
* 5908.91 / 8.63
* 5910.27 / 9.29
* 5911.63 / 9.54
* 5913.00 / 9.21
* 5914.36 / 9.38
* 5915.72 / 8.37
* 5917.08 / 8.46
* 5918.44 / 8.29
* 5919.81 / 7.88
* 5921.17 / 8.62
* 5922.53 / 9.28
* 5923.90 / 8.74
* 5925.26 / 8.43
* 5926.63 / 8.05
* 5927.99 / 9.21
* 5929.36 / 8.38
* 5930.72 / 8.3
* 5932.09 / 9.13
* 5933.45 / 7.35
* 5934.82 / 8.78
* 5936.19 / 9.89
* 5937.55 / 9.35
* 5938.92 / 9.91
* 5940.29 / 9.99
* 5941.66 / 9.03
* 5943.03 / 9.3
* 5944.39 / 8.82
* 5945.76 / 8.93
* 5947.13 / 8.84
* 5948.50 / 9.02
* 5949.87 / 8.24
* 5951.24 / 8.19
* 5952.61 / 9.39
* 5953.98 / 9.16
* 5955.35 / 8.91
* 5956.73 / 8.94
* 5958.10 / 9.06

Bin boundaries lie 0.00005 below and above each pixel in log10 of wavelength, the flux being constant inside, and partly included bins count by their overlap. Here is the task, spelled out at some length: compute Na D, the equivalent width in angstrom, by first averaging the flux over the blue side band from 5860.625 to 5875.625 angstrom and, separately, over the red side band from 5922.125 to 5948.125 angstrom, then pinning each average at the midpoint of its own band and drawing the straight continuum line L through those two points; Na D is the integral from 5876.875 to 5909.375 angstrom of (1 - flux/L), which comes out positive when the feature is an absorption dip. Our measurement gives 3.5 angstrom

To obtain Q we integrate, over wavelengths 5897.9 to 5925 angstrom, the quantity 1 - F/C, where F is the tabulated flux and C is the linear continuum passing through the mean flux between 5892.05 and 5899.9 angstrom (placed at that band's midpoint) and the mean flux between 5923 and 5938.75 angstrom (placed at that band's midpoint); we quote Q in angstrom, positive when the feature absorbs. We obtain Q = -3.39 angstrom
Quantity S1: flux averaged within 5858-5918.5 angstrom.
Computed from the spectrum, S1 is 8.4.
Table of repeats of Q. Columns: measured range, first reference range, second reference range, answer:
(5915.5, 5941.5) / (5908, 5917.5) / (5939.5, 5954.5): 0.65 angstrom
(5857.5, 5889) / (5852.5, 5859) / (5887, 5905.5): -1.48 angstrom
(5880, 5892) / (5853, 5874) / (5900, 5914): 1.76 angstrom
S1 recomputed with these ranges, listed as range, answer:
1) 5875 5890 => 8.27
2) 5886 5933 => 8.24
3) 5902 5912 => 9.02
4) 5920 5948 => 8.9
